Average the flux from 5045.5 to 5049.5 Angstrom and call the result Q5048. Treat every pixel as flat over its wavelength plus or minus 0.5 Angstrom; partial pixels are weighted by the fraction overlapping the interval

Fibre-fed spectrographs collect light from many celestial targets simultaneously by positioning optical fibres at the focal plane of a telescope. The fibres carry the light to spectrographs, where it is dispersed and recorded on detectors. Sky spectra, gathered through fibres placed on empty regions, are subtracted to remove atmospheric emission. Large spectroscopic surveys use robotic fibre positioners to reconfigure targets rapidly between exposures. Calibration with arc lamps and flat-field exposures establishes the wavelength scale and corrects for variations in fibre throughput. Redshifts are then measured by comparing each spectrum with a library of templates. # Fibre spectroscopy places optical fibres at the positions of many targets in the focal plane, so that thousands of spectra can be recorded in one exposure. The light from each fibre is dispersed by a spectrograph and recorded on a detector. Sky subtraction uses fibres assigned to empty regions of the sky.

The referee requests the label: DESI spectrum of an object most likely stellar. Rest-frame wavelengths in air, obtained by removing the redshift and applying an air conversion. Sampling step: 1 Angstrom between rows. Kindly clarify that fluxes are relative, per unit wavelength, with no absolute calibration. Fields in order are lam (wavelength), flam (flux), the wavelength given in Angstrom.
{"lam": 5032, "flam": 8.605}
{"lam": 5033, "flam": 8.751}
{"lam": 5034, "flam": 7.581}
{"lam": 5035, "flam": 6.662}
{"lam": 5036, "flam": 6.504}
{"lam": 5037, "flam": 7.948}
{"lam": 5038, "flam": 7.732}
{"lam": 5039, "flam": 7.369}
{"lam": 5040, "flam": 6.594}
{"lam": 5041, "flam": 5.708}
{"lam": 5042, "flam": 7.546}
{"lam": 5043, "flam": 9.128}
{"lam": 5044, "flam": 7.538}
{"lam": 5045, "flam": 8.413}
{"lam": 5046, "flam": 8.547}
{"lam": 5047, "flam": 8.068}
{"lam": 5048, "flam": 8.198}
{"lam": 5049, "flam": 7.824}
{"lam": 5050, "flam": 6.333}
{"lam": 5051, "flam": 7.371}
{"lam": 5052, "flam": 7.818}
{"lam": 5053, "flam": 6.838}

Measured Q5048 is 8.16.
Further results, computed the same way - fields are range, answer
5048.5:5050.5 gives 7.08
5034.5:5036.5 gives 6.58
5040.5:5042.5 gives 6.63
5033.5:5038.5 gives 7.29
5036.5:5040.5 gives 7.41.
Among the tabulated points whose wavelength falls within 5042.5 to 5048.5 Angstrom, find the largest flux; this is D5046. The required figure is 9.128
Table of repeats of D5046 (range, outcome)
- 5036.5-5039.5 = 7.948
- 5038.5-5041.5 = 7.369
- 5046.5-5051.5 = 8.198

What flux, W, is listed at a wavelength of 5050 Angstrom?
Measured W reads 6.333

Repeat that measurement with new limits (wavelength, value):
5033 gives 8.751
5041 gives 5.708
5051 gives 7.371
